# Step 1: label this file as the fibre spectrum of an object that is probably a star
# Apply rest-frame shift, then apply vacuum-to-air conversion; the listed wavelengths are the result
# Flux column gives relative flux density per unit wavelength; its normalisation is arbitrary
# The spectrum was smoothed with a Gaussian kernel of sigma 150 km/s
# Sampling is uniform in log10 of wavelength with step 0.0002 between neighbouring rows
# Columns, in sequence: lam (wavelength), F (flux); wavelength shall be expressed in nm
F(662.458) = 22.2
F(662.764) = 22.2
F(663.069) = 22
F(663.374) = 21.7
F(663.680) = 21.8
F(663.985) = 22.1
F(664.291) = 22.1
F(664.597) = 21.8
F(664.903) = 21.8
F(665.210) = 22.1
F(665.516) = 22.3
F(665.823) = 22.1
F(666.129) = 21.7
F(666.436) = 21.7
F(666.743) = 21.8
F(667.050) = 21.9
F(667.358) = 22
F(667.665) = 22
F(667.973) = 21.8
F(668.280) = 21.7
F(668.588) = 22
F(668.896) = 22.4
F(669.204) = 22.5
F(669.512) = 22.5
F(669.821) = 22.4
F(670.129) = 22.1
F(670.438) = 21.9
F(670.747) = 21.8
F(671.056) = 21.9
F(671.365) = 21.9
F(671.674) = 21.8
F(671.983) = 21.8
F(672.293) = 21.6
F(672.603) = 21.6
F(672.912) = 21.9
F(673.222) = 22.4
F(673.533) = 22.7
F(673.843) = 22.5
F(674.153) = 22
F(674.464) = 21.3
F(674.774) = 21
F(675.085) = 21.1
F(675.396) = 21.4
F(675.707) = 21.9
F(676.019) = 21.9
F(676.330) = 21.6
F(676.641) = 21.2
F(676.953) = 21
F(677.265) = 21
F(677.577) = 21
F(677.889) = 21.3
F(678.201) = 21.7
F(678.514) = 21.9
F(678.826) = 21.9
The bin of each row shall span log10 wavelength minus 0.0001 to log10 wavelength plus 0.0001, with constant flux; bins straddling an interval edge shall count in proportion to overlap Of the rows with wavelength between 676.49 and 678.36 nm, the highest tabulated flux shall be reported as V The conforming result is 21.7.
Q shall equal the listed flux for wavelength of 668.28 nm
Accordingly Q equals 21.7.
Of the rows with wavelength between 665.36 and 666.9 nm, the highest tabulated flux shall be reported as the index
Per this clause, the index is 22.3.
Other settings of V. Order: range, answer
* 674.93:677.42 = 21.9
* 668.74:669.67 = 22.5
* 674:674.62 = 22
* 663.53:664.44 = 22.1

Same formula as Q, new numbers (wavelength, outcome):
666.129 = 21.7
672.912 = 21.9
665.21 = 22.1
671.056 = 21.9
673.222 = 22.4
